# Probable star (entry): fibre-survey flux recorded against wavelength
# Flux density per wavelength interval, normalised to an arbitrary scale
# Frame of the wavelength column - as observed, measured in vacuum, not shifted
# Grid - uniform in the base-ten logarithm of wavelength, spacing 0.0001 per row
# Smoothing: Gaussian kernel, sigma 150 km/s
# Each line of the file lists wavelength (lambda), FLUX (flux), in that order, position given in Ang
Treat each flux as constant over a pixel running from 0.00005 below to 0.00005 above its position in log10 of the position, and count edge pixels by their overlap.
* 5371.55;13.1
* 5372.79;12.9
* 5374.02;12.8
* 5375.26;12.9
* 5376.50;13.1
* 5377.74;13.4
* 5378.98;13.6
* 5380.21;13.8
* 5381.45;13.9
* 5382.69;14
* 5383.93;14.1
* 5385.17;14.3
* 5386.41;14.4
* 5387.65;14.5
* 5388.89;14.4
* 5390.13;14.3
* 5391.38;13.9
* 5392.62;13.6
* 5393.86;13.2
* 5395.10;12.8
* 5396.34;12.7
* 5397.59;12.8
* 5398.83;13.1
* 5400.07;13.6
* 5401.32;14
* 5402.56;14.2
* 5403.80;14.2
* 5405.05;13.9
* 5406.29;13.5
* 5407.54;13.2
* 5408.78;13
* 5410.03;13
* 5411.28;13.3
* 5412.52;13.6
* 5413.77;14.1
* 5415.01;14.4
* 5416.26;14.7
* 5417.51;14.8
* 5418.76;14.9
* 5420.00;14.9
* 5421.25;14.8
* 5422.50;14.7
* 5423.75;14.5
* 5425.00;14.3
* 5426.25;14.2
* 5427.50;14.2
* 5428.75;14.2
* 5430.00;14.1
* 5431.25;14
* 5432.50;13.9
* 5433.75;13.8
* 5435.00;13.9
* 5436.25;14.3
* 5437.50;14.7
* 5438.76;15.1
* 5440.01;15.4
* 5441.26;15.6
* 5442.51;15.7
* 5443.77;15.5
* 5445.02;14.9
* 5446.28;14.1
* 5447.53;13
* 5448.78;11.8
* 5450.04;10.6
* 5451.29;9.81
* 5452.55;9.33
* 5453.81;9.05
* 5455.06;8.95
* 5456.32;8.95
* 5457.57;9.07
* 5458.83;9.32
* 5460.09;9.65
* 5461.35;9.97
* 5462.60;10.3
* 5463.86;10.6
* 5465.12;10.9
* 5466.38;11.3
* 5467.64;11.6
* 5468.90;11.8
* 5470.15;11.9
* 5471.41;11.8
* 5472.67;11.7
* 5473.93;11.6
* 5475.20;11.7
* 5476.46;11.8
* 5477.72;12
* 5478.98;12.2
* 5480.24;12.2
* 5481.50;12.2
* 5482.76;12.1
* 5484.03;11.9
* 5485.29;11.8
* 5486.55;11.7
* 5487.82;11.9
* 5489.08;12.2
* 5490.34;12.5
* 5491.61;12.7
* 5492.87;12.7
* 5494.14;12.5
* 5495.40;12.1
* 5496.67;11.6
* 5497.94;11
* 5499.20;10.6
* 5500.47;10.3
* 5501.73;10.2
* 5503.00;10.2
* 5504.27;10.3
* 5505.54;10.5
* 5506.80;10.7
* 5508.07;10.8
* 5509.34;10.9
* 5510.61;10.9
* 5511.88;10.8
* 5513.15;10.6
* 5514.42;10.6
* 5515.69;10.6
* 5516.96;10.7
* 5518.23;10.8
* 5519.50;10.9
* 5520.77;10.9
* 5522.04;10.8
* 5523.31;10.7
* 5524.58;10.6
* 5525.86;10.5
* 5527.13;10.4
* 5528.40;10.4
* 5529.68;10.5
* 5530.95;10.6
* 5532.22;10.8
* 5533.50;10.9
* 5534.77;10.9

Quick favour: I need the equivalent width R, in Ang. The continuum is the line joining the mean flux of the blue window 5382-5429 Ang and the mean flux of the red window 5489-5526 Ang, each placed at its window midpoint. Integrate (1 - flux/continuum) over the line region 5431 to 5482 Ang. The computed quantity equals 1.8 Ang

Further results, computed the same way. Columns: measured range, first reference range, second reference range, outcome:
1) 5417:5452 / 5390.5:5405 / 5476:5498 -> -3.3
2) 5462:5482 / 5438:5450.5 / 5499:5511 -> 1.5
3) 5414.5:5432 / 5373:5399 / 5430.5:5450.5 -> -0.6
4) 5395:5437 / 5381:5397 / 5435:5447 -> 1.4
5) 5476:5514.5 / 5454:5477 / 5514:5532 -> -2.8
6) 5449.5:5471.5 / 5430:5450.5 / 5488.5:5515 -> 4.9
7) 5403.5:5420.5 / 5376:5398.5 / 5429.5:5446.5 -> 0.3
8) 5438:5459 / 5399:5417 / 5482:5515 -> 0.8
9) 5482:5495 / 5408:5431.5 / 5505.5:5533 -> -0.5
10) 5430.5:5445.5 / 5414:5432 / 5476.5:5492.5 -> -0.9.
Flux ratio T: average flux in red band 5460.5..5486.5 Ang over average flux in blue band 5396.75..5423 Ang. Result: 0.83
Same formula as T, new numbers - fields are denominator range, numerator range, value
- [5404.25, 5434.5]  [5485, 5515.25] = 0.80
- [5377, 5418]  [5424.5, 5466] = 0.91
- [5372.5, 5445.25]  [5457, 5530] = 0.79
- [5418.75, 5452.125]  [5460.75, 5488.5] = 0.82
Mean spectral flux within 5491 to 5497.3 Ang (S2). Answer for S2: 12.3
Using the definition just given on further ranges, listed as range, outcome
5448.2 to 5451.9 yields 10.7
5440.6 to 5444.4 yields 15.6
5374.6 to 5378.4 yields 13.1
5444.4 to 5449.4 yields 13.5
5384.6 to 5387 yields 14.4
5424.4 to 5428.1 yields 14.2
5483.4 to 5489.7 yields 11.9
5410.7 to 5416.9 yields 14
